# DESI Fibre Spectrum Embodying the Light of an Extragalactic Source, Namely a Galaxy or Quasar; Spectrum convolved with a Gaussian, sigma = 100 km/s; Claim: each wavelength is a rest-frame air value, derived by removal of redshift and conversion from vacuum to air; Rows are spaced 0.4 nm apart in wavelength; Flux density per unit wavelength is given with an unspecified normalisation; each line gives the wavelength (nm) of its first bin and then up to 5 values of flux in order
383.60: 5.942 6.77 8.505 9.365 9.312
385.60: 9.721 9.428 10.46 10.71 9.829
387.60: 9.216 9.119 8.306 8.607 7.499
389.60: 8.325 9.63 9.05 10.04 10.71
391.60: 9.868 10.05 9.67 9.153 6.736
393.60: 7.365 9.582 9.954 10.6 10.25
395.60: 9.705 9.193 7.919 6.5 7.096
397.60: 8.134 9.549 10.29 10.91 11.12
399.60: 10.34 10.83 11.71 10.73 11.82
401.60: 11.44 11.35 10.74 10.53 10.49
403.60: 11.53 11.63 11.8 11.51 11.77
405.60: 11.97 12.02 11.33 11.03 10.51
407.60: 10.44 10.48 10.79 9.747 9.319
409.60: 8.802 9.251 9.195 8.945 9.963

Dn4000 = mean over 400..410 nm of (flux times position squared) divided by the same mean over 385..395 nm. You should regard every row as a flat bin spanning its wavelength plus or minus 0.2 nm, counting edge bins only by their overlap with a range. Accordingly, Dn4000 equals 1.27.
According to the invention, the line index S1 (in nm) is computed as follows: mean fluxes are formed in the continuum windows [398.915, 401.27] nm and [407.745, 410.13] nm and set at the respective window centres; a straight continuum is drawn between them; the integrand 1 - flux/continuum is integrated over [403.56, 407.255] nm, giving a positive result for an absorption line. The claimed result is -0.46 nm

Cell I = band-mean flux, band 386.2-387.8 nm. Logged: 10.1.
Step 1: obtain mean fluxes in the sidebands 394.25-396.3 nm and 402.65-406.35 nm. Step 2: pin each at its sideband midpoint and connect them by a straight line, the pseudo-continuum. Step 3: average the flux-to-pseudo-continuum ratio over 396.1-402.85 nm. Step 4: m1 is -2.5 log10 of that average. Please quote 0.061 mag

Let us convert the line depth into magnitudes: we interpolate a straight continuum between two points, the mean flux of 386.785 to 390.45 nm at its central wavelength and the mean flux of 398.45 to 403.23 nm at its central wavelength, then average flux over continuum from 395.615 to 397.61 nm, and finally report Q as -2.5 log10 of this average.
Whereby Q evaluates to 0.28 mag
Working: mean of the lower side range 8.94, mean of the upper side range 11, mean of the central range 7.91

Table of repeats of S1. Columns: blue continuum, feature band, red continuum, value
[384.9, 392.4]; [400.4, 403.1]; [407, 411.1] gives -0.42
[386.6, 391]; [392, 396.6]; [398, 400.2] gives 0.35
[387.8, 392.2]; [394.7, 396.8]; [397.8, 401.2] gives 0.19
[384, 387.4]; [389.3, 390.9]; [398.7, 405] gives 0.14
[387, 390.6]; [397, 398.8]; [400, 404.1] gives 0.25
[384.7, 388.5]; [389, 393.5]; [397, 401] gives 0.30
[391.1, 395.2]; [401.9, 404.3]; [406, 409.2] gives -0.19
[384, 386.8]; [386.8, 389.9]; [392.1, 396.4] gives 0.15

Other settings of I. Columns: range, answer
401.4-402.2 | 11.4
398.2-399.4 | 10.8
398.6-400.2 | 10.8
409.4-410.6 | 9.08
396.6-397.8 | 7.24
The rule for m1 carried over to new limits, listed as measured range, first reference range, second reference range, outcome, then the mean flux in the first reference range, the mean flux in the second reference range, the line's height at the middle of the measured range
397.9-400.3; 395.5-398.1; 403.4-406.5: -0.155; 8.2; 11.7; 9.19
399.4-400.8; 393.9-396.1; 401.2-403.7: -0.022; 9.93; 11.1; 10.7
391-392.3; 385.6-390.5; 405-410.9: -0.083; 9.21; 10.4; 9.42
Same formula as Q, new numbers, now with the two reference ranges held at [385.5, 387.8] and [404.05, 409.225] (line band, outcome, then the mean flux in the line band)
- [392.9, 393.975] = 0.32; 7.66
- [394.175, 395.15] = 0.01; 10.3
